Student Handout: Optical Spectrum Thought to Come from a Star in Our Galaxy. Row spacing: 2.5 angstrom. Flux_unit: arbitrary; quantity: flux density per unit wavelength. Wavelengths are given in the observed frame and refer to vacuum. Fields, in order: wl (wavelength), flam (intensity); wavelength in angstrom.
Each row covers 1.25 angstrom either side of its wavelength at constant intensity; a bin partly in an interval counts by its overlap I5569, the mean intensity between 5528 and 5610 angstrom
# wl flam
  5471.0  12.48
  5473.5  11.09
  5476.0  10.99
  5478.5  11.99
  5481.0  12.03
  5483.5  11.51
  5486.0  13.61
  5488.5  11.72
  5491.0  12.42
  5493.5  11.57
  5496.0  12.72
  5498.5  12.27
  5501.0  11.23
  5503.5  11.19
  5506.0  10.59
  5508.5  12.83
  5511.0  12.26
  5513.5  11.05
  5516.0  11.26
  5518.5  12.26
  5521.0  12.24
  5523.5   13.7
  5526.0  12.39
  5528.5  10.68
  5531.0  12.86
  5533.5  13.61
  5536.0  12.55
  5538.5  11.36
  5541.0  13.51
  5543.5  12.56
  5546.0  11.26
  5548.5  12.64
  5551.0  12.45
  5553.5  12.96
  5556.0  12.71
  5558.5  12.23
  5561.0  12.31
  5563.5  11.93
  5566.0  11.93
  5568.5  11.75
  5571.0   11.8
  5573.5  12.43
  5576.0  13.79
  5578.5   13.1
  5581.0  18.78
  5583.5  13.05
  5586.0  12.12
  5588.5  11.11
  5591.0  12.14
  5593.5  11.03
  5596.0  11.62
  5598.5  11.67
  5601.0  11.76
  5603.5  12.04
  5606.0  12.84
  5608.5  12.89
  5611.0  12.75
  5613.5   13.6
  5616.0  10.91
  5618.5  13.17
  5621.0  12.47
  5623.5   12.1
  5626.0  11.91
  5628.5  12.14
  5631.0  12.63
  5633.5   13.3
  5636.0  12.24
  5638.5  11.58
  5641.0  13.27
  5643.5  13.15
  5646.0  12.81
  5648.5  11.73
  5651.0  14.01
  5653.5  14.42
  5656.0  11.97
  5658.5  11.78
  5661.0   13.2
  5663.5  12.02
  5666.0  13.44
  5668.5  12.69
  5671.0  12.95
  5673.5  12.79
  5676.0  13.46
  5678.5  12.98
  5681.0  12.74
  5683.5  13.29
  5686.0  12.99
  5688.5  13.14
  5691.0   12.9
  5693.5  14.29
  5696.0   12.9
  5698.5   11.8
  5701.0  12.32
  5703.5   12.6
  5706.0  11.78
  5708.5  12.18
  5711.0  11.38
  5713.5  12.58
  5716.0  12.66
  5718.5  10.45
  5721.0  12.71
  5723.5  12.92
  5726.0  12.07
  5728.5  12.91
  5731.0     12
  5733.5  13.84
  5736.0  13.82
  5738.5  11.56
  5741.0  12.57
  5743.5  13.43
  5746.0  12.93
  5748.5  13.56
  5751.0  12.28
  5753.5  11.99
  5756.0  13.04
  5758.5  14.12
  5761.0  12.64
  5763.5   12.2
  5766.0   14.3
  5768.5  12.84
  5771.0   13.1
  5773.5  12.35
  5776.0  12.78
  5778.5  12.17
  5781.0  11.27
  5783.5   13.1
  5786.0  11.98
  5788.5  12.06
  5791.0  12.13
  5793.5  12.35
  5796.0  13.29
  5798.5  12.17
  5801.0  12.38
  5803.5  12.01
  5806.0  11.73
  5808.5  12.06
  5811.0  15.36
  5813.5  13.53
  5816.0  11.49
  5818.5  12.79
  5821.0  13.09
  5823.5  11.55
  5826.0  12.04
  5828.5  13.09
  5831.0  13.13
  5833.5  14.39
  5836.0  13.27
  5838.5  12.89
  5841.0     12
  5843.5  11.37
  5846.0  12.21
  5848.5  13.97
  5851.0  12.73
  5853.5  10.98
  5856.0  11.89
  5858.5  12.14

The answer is 12.5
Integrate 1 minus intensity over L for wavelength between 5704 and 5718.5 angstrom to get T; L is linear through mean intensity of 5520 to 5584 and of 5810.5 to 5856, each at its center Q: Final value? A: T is 0.8 angstrom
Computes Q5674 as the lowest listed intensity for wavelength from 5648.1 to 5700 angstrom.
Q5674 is 11.73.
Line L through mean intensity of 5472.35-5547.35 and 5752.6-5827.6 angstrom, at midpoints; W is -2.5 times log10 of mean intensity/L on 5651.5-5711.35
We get -0.03 mag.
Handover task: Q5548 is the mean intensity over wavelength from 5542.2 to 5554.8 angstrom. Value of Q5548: 12.4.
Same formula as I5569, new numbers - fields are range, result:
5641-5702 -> 12.9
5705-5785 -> 12.6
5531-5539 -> 12.7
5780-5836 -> 12.6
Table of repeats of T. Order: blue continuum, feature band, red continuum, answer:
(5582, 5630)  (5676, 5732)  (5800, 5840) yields -0.3 angstrom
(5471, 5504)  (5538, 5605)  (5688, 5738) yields -1.7 angstrom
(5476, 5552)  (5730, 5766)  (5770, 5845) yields -1.3 angstrom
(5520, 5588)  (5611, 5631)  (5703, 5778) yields 0.5 angstrom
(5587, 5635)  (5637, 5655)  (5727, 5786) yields -0.9 angstrom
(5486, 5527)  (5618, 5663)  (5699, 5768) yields -1.0 angstrom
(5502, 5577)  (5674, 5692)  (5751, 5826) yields -0.9 angstrom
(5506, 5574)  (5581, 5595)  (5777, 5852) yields -0.2 angstrom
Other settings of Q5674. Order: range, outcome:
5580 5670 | 10.91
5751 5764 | 11.99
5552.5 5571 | 11.75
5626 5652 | 11.58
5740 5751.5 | 12.28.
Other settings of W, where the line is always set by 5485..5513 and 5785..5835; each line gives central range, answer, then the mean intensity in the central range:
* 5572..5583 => -0.181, 14.4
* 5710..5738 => -0.001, 12.5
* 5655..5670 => -0.017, 12.5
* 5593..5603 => 0.055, 11.6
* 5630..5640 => -0.016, 12.5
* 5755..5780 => -0.033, 12.9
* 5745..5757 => -0.020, 12.8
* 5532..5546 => -0.045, 12.6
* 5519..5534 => -0.041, 12.5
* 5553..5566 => -0.020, 12.3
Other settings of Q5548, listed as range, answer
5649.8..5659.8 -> 13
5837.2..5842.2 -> 12.5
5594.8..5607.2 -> 12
